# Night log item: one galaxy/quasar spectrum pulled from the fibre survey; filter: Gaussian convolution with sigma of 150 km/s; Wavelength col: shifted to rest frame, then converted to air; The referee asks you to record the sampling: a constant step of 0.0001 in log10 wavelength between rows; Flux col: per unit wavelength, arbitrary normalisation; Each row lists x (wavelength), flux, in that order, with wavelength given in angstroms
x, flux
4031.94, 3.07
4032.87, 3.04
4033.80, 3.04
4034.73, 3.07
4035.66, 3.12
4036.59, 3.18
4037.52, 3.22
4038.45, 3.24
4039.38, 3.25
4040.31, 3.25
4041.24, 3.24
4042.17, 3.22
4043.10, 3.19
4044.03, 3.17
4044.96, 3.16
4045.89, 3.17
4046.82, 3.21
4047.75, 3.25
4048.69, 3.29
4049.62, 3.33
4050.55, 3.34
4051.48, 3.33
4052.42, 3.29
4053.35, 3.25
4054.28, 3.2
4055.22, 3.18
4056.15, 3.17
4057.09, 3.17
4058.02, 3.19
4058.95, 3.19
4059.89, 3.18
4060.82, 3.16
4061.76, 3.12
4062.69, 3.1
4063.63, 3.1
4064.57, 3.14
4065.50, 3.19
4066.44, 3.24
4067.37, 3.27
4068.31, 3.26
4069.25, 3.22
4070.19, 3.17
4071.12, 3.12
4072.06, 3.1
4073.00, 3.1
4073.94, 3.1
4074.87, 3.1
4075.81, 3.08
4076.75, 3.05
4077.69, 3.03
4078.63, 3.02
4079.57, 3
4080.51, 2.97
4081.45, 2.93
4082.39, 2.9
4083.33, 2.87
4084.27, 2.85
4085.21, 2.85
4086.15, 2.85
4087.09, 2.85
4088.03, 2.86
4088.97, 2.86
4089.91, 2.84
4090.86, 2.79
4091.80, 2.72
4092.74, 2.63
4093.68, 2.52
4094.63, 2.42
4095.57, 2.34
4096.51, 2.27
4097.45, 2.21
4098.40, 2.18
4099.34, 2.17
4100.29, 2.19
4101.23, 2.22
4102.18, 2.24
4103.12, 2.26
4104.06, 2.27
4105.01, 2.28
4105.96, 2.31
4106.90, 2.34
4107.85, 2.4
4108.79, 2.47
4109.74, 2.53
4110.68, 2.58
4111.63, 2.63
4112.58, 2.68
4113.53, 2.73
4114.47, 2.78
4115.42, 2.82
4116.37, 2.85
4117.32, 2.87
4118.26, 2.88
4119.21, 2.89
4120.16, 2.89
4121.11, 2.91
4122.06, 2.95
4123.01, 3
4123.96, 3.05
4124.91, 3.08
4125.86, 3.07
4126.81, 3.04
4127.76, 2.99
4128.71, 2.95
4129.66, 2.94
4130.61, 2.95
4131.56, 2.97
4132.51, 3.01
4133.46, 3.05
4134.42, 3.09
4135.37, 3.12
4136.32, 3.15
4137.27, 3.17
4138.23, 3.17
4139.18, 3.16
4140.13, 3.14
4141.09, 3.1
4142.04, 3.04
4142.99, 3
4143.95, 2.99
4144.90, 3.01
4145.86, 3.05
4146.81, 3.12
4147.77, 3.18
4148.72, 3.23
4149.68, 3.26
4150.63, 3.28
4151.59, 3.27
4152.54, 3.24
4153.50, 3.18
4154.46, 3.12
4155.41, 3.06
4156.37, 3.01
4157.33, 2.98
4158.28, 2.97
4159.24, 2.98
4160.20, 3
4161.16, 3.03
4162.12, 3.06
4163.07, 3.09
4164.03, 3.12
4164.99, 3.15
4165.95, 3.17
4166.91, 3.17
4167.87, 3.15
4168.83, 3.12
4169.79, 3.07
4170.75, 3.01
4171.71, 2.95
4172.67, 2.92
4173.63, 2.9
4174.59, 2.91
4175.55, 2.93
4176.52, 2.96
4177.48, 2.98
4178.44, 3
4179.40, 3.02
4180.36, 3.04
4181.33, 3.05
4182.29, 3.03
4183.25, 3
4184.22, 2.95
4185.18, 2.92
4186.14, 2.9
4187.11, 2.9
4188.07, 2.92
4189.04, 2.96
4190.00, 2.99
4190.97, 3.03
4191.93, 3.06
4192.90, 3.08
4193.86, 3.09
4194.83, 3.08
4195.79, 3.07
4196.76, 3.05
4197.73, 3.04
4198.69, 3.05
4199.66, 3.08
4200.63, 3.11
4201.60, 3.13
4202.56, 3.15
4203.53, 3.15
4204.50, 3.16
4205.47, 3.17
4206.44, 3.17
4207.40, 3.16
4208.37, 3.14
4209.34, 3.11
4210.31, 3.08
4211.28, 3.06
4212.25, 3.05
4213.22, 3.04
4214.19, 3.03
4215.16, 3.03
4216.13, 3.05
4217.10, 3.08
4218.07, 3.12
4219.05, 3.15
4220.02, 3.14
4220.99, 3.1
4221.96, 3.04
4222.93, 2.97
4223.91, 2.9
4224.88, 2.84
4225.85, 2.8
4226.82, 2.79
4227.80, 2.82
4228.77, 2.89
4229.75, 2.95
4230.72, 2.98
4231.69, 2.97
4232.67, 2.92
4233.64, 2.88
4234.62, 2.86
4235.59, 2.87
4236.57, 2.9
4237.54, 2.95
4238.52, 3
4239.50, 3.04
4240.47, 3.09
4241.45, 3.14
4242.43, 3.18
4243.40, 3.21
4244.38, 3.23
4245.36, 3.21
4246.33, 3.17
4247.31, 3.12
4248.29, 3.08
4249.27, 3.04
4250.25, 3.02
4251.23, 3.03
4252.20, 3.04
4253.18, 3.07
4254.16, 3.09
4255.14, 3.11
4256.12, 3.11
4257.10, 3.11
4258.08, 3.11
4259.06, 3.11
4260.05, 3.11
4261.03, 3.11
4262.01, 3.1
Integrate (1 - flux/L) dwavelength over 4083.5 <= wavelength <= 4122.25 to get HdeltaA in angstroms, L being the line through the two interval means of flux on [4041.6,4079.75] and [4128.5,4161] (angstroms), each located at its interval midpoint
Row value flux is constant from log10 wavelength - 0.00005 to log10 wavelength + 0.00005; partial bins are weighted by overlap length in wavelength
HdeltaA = 6.7 angstroms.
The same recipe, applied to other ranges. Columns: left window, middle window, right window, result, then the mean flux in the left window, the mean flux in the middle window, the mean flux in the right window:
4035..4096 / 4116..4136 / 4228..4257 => 0.5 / 3.07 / 2.98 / 3.04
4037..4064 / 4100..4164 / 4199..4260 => 4.7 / 3.21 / 2.91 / 3.05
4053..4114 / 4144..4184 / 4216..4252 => -2.0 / 2.82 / 3.07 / 3.01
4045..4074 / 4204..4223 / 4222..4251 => -0.5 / 3.2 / 3.1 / 2.99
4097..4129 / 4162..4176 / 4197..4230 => -0.9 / 2.64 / 3.05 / 3.05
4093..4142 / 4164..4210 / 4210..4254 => -2.2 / 2.73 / 3.05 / 3.02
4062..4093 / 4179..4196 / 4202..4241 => 0.1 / 3.01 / 3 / 3.02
